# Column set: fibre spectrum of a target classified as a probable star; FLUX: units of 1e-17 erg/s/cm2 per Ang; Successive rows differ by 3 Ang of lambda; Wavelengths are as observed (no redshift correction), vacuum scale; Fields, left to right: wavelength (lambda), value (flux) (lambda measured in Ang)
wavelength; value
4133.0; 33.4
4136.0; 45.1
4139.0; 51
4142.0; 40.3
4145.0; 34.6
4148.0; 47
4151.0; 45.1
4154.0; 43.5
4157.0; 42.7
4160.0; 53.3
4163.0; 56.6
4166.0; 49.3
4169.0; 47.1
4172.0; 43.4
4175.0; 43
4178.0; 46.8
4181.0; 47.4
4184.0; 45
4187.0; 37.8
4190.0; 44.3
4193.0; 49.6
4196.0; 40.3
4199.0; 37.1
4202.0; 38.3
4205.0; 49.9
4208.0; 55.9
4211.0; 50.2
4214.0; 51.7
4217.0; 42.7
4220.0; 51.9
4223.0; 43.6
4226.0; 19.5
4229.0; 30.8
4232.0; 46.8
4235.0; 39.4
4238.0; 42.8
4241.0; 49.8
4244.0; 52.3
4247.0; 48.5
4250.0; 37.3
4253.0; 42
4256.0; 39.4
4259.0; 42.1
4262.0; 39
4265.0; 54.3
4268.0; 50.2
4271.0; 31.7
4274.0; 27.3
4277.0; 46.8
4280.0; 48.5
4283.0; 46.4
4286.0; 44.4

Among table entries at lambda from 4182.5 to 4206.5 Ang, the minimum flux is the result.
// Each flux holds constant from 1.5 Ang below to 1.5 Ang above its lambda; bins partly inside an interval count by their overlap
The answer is 37.1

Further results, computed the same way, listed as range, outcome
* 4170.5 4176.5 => 43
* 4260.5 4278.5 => 27.3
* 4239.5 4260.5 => 37.3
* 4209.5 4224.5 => 42.7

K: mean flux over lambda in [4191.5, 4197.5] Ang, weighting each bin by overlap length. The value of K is 44.9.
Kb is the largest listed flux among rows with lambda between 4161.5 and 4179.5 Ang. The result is 56.6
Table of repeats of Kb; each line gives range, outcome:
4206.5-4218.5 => 55.9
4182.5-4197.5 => 49.6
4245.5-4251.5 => 48.5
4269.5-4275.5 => 31.7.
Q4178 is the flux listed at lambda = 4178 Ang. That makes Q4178 46.8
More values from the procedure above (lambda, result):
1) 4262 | 39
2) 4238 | 42.8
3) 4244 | 52.3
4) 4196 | 40.3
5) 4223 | 43.6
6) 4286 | 44.4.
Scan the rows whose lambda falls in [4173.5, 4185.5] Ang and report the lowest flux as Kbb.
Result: 43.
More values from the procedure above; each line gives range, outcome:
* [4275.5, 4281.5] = 46.8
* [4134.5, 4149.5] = 34.6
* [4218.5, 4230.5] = 19.5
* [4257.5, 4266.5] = 39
